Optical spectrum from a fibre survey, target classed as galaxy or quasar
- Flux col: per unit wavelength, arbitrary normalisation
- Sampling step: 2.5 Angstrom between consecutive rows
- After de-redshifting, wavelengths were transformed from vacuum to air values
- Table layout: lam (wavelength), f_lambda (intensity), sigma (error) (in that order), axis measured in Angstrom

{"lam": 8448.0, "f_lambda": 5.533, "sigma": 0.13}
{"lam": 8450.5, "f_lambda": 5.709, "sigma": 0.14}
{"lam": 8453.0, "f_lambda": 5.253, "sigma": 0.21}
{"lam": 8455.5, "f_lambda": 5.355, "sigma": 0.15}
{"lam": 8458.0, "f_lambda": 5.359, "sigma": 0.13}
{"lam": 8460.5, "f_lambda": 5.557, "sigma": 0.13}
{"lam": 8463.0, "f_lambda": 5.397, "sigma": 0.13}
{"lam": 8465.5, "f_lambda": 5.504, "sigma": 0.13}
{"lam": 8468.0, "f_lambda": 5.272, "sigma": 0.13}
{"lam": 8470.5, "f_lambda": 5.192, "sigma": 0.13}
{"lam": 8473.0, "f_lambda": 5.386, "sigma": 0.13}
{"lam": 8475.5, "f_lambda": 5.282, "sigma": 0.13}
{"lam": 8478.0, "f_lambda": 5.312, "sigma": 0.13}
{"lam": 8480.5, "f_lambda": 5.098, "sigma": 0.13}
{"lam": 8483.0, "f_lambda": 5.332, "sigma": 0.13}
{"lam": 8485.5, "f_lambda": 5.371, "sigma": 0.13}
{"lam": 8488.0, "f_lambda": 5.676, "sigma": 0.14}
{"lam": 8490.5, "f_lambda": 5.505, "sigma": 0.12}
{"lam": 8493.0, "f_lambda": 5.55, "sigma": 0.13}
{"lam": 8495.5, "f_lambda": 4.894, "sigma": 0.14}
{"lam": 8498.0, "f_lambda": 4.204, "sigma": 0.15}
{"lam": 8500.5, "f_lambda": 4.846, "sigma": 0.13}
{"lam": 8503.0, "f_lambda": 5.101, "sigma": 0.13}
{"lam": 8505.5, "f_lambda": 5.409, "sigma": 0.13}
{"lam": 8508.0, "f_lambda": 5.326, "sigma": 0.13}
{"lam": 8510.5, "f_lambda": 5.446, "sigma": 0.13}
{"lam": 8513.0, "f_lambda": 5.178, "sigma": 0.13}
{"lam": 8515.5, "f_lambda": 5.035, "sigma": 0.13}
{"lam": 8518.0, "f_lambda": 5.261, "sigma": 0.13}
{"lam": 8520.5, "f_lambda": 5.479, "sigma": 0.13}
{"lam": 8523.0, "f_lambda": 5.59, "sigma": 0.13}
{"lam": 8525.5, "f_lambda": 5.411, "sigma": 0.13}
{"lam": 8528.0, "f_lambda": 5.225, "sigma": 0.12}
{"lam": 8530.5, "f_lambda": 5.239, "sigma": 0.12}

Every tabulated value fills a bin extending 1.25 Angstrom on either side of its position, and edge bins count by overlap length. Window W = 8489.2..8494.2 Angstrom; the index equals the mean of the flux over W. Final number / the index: 5.53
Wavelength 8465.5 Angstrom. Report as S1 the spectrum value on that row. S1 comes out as 5.504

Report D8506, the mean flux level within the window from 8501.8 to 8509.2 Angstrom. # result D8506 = 5.28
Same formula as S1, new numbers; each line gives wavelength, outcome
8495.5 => 4.894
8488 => 5.676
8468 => 5.272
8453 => 5.253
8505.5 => 5.409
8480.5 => 5.098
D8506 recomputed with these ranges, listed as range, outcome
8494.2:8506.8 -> 4.9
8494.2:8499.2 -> 4.56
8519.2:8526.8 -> 5.49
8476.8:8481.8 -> 5.21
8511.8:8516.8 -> 5.11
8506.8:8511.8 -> 5.38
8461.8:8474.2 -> 5.35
